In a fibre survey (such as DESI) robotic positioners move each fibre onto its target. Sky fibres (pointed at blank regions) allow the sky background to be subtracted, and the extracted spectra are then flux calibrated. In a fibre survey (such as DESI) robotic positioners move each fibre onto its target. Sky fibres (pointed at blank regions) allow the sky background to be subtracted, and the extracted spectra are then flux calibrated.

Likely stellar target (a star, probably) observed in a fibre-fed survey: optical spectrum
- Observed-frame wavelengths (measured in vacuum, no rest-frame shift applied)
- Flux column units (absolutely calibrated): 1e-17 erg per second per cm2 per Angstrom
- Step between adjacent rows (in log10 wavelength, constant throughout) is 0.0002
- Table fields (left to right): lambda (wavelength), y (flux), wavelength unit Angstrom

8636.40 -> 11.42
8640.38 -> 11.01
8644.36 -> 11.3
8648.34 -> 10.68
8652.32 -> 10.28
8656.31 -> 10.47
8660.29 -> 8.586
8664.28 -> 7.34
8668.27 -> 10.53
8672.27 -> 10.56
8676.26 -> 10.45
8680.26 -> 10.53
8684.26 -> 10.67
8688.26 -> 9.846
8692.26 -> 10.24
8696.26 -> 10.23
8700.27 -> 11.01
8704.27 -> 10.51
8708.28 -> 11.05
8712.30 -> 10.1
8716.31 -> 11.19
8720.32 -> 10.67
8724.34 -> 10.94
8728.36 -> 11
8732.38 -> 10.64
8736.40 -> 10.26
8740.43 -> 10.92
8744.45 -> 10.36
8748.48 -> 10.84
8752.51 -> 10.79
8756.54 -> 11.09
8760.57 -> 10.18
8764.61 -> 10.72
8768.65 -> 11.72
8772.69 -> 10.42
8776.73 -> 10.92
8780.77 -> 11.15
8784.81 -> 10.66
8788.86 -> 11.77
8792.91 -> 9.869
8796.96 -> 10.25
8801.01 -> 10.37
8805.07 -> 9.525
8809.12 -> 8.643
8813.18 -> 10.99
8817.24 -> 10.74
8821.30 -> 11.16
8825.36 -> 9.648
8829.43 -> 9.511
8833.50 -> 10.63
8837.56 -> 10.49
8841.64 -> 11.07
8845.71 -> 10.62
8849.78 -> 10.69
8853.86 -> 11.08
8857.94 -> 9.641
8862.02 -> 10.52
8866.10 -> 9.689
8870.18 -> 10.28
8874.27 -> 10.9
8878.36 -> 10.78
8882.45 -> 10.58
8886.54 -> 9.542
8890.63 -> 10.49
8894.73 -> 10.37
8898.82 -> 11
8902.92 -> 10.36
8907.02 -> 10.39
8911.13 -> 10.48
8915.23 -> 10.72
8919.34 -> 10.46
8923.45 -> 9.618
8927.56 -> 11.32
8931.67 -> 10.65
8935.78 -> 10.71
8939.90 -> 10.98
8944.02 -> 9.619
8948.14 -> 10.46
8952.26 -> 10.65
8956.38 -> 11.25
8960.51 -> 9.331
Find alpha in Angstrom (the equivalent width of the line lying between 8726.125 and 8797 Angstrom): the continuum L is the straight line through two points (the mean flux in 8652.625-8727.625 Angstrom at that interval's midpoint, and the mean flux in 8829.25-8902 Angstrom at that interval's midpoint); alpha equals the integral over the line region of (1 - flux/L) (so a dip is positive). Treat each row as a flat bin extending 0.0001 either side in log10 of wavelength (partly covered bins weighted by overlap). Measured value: -2.8 Angstrom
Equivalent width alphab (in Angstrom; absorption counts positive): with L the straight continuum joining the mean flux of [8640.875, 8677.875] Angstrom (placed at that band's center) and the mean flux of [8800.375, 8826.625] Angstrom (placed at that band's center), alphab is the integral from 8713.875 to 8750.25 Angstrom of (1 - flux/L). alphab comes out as -2.32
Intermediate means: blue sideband 10.1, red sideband 10.2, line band 10.8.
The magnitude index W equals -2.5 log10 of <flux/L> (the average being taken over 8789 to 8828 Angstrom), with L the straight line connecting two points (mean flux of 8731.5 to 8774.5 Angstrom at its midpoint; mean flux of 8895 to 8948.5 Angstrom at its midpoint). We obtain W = 0.05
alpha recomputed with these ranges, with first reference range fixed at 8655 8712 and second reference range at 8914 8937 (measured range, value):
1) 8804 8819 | 0.5 Angstrom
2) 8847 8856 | -0.4 Angstrom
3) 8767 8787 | -1.3 Angstrom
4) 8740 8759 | -1.0 Angstrom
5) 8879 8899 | 0.3 Angstrom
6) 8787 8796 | -0.4 Angstrom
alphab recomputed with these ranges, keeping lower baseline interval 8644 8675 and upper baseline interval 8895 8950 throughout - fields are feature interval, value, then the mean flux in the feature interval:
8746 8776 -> -2.0 Angstrom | 10.8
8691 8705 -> -0.7 Angstrom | 10.5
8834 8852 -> -0.7 Angstrom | 10.7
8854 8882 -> 0.1 Angstrom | 10.4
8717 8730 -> -1.1 Angstrom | 10.9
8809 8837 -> -0.1 Angstrom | 10.3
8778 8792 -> -1.2 Angstrom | 11.1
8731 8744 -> -0.6 Angstrom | 10.6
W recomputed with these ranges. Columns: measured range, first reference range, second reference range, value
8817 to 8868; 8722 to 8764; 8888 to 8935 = 0.019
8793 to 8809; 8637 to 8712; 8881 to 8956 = 0.058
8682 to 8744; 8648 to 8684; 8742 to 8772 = -0.024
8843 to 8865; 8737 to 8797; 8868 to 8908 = 0.007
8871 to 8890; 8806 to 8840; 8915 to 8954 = -0.008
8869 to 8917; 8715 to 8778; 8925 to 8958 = 0.022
